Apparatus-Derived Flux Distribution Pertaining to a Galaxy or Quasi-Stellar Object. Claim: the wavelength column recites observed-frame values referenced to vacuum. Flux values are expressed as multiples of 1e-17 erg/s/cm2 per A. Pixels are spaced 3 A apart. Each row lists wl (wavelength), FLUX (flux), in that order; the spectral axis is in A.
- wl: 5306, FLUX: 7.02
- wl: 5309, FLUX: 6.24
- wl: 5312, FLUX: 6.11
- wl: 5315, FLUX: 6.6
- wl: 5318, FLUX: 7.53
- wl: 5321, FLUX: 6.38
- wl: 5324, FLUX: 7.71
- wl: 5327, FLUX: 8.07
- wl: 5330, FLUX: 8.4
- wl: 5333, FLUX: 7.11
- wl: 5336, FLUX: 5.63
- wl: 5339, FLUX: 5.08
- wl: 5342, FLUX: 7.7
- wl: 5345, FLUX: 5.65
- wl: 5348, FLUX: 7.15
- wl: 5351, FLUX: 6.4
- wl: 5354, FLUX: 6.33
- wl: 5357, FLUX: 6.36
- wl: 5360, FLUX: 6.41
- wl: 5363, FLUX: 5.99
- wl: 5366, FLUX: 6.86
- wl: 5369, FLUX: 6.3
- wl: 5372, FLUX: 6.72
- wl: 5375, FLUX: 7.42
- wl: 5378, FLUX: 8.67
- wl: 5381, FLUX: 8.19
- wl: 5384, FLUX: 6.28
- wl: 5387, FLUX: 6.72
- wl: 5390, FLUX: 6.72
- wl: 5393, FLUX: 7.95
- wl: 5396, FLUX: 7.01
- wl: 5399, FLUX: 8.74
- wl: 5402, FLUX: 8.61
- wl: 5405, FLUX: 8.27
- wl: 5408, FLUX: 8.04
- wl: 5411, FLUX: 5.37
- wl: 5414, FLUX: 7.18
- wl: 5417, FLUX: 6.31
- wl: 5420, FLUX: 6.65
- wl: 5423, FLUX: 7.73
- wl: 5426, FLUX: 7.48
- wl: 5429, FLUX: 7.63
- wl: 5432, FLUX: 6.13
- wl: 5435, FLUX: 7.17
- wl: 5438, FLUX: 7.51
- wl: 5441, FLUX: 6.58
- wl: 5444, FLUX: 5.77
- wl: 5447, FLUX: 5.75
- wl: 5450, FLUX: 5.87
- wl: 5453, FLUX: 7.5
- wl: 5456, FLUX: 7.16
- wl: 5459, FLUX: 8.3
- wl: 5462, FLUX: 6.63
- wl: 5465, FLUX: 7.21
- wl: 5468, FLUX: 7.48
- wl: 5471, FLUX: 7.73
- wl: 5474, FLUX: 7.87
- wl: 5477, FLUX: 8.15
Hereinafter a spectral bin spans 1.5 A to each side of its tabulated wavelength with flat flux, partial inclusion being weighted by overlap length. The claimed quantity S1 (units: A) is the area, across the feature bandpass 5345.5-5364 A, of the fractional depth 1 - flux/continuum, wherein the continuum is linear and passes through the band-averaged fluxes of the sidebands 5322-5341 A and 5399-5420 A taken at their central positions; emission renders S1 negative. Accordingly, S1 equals 1.8 A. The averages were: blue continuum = 7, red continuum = 7.35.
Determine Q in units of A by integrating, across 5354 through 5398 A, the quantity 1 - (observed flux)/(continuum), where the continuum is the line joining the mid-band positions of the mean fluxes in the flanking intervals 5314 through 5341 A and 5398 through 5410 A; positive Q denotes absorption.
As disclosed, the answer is 4.7 A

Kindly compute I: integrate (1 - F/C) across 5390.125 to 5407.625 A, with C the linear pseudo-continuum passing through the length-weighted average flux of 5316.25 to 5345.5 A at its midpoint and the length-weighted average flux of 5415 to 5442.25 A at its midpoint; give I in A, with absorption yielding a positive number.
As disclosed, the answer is -2.48 A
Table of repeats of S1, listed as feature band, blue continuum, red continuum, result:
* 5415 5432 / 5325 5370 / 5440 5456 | -1.68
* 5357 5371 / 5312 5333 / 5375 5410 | 2.13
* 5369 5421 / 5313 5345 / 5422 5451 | -3.73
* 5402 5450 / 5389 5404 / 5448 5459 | 3.18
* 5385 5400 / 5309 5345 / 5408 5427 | -1.05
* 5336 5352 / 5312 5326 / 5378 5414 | 1.85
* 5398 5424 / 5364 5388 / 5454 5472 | -0.58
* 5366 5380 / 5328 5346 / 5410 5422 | -1.47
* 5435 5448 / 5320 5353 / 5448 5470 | 1.07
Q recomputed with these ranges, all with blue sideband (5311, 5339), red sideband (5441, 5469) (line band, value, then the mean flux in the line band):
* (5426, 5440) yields -0.6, 7.13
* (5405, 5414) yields -0.2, 7.04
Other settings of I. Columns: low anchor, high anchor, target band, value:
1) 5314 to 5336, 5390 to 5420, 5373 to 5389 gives -0.1 A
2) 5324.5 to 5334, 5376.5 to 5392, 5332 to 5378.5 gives 6.4 A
